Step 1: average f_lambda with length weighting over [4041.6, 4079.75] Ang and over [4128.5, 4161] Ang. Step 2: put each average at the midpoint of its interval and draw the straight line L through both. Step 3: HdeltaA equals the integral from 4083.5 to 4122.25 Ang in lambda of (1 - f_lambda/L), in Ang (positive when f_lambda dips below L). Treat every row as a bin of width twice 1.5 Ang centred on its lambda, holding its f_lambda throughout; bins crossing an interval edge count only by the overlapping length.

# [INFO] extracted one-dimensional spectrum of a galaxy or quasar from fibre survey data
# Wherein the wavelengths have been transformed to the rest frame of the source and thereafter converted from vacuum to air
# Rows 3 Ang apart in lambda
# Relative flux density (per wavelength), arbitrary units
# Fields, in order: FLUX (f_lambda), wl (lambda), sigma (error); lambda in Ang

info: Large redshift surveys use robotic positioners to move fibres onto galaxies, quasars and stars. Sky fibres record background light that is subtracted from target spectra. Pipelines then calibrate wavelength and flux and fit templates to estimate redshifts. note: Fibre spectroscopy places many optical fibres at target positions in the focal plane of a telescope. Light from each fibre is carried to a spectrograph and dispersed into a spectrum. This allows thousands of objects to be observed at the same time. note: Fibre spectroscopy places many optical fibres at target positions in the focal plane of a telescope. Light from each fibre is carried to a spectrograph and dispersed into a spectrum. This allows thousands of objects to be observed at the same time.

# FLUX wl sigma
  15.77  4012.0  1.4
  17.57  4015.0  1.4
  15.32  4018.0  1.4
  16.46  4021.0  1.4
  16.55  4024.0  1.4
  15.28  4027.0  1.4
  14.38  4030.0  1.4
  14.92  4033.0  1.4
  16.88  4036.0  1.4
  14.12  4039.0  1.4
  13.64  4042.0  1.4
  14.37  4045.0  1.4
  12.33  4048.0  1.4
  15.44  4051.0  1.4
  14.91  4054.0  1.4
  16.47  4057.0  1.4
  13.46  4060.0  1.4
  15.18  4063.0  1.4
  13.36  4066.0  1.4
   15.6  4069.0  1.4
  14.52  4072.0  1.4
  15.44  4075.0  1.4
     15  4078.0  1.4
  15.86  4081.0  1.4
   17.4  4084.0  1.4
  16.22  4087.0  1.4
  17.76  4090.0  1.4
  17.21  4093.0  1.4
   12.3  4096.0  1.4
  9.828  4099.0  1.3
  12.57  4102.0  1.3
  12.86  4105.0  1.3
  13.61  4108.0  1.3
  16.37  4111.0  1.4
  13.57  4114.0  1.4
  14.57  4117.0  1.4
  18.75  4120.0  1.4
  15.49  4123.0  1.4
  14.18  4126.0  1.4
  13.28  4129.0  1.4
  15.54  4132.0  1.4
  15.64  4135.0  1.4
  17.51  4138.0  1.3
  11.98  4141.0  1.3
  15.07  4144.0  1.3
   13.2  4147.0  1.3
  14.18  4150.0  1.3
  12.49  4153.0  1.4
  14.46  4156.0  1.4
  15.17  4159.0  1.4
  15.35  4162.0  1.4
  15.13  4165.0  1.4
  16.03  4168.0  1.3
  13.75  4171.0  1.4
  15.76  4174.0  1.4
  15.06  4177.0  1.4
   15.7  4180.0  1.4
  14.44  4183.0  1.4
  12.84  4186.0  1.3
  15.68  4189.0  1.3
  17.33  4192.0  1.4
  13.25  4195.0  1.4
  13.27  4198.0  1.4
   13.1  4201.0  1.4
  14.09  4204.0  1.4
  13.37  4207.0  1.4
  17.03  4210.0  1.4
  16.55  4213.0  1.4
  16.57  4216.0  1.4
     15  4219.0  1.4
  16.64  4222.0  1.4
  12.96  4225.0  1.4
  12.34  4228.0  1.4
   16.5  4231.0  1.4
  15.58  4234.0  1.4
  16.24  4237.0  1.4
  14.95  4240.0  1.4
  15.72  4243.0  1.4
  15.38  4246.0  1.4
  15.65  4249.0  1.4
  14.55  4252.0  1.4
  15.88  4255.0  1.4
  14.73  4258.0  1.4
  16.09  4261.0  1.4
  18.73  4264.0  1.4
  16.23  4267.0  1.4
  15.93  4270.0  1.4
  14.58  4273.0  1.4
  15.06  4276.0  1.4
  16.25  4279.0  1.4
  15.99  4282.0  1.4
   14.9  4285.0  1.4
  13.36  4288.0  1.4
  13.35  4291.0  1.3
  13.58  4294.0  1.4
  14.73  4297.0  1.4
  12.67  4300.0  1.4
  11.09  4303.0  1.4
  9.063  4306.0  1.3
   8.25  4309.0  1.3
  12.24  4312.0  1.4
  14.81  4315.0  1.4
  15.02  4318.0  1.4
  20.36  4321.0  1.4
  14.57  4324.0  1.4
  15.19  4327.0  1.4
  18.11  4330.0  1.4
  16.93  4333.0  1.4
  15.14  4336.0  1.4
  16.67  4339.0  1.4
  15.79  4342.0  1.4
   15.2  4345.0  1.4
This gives -0.7 Ang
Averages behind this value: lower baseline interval 14.6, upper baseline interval 14.5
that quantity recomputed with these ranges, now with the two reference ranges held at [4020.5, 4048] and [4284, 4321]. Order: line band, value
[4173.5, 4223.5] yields -4.5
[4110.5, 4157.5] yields -1.6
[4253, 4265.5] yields -2.8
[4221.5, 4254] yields -3.9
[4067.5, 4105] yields -0.7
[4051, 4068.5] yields 0.0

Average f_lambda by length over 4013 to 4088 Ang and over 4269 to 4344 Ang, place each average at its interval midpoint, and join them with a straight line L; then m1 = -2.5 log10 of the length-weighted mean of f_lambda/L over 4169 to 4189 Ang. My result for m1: 0.013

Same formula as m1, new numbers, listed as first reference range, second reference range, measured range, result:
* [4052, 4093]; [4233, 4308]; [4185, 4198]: 0.03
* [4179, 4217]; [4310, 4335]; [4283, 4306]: 0.18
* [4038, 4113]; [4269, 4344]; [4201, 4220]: -0.05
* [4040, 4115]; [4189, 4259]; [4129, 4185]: 0.01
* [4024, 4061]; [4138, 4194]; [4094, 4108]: 0.20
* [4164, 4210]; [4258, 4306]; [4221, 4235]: 0.00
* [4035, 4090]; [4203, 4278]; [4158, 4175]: 0.01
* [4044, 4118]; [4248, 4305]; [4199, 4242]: -0.02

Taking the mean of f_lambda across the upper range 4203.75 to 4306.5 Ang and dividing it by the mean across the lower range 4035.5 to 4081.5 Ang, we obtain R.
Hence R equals 1.0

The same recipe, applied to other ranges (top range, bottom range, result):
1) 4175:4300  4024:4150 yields 1.02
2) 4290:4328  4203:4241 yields 0.88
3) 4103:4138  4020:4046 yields 0.99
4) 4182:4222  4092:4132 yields 1.05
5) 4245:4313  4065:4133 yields 0.96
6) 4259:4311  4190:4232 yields 0.95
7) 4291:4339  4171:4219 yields 0.95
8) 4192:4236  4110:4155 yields 1.00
